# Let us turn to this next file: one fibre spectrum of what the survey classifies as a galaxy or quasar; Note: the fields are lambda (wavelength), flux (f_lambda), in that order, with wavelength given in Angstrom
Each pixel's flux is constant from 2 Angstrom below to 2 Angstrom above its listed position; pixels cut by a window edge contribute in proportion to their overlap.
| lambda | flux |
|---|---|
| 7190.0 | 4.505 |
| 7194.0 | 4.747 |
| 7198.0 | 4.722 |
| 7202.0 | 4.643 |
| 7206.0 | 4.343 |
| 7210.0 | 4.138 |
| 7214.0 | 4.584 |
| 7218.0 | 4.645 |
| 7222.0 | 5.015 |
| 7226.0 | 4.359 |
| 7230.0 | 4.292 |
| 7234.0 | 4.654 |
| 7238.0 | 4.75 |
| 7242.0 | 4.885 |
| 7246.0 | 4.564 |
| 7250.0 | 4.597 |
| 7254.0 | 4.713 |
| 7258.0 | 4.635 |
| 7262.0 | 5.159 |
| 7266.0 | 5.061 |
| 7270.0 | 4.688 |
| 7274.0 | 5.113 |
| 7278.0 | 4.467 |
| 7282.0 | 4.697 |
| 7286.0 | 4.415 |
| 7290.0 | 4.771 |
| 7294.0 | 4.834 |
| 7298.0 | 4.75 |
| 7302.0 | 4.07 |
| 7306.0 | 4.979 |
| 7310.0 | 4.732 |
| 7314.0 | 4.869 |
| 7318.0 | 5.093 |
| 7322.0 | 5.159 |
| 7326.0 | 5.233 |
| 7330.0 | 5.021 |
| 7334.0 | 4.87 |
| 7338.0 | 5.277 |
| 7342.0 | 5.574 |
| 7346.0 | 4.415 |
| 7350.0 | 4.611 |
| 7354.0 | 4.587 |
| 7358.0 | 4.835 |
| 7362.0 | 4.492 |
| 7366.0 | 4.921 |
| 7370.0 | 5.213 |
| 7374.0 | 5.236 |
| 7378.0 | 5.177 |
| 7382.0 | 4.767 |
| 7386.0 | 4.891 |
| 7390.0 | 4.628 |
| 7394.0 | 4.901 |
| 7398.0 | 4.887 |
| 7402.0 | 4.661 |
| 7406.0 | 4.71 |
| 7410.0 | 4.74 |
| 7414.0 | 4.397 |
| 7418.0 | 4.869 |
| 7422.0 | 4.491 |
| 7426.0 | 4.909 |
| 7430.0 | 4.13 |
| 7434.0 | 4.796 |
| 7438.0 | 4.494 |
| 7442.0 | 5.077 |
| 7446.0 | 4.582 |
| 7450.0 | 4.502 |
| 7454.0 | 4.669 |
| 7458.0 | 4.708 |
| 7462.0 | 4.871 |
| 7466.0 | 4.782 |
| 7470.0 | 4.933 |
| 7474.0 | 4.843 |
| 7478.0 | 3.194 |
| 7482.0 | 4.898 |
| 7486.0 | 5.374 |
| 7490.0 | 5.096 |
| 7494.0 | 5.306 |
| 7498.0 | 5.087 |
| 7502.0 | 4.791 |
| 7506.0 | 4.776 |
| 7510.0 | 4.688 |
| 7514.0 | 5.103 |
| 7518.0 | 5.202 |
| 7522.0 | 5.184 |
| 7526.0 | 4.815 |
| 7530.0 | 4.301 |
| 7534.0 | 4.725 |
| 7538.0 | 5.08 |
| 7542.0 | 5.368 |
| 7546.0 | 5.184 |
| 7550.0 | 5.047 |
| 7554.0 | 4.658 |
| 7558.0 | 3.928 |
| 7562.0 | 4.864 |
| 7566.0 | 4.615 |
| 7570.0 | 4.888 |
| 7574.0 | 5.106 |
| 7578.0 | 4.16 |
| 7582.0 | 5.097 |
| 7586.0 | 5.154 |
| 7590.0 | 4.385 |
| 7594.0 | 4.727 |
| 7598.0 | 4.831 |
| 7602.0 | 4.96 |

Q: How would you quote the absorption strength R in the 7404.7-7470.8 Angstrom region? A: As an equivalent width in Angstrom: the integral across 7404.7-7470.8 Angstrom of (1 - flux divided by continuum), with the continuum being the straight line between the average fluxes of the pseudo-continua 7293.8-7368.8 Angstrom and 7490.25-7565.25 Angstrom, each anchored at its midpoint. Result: 2.7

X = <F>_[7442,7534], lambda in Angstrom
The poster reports 4.81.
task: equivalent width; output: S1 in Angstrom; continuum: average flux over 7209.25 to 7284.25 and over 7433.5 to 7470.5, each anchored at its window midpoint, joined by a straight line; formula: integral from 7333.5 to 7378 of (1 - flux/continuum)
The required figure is -2.0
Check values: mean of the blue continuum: 4.69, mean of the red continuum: 4.73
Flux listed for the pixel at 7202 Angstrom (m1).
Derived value 4.643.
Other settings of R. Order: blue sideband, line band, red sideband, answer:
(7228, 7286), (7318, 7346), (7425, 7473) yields -2.4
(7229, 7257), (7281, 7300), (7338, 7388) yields 0.2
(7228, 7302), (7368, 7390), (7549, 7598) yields -1.4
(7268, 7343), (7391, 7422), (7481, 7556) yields 1.3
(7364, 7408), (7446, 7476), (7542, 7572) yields 0.7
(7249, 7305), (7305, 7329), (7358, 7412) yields -1.2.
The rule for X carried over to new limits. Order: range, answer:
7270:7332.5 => 4.81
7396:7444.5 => 4.68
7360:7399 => 4.91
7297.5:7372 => 4.88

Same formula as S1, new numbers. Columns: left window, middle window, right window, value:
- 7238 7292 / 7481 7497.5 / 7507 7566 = -1.15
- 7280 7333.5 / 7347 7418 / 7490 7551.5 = 1.11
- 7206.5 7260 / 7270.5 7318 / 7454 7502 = -0.66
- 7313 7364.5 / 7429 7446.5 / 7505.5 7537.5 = 0.88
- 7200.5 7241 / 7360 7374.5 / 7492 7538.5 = -0.63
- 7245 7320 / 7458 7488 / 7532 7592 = 0.60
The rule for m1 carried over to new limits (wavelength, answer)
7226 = 4.359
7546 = 5.184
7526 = 4.815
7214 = 4.584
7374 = 5.236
